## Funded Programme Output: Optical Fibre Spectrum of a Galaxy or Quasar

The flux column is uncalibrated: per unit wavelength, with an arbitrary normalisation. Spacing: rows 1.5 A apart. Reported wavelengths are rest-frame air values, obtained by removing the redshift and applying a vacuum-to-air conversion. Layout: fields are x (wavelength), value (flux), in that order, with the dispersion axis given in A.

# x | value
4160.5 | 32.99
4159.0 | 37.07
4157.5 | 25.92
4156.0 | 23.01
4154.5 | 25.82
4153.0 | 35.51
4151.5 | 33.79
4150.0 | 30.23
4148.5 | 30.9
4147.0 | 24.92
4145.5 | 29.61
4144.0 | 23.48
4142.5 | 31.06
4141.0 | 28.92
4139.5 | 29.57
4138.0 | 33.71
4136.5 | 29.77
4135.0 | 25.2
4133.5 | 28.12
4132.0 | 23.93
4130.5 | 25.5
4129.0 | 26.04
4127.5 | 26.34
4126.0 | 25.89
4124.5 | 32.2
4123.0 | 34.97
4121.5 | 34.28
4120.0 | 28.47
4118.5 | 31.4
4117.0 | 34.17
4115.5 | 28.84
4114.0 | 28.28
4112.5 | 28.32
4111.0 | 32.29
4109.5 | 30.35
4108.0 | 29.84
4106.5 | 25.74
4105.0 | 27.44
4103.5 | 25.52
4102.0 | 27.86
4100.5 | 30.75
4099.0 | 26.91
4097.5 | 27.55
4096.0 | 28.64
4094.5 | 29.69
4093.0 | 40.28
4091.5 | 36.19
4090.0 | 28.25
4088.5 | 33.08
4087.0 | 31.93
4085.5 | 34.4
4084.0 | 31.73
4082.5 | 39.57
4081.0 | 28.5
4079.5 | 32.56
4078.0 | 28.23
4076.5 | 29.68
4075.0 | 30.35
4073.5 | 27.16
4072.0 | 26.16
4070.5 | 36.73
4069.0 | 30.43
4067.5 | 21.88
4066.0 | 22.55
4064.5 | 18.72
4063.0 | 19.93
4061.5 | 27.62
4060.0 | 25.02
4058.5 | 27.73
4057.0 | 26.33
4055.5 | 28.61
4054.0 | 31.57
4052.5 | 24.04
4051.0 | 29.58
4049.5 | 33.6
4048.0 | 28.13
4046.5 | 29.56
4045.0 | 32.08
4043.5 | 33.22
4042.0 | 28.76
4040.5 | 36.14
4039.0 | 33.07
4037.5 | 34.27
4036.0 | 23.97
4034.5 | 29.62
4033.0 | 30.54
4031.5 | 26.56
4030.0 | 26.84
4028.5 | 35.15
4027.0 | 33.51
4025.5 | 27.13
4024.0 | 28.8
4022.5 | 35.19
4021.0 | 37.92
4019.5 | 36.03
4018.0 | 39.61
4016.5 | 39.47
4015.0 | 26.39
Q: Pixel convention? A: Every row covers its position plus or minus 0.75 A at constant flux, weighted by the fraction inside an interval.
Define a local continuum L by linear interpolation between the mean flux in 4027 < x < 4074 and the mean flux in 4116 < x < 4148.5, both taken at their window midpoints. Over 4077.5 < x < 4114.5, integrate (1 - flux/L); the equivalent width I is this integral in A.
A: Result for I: -2.25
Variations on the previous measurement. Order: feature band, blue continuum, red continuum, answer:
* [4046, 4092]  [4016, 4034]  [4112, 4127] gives 4.1 A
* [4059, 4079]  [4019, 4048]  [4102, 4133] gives 2.5 A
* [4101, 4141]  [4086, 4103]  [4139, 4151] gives 1.0 A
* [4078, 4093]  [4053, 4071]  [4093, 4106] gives -2.8 A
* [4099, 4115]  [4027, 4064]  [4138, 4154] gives 0.6 A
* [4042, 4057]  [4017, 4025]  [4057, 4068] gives -1.4 A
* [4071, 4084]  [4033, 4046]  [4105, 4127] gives 0.1 A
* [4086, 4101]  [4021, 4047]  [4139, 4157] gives -0.7 A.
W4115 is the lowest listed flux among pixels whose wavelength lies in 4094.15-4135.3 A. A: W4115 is 23.93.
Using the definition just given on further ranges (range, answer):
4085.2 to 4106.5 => 25.52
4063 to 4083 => 18.72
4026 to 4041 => 23.97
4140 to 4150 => 23.48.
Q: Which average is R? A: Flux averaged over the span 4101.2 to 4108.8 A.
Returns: 27.3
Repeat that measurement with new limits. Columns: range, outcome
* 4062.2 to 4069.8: 22.8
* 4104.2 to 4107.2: 26.6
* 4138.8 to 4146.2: 28.5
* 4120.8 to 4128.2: 30.7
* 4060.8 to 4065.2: 22.1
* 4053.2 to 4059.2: 28.5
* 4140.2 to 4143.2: 30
